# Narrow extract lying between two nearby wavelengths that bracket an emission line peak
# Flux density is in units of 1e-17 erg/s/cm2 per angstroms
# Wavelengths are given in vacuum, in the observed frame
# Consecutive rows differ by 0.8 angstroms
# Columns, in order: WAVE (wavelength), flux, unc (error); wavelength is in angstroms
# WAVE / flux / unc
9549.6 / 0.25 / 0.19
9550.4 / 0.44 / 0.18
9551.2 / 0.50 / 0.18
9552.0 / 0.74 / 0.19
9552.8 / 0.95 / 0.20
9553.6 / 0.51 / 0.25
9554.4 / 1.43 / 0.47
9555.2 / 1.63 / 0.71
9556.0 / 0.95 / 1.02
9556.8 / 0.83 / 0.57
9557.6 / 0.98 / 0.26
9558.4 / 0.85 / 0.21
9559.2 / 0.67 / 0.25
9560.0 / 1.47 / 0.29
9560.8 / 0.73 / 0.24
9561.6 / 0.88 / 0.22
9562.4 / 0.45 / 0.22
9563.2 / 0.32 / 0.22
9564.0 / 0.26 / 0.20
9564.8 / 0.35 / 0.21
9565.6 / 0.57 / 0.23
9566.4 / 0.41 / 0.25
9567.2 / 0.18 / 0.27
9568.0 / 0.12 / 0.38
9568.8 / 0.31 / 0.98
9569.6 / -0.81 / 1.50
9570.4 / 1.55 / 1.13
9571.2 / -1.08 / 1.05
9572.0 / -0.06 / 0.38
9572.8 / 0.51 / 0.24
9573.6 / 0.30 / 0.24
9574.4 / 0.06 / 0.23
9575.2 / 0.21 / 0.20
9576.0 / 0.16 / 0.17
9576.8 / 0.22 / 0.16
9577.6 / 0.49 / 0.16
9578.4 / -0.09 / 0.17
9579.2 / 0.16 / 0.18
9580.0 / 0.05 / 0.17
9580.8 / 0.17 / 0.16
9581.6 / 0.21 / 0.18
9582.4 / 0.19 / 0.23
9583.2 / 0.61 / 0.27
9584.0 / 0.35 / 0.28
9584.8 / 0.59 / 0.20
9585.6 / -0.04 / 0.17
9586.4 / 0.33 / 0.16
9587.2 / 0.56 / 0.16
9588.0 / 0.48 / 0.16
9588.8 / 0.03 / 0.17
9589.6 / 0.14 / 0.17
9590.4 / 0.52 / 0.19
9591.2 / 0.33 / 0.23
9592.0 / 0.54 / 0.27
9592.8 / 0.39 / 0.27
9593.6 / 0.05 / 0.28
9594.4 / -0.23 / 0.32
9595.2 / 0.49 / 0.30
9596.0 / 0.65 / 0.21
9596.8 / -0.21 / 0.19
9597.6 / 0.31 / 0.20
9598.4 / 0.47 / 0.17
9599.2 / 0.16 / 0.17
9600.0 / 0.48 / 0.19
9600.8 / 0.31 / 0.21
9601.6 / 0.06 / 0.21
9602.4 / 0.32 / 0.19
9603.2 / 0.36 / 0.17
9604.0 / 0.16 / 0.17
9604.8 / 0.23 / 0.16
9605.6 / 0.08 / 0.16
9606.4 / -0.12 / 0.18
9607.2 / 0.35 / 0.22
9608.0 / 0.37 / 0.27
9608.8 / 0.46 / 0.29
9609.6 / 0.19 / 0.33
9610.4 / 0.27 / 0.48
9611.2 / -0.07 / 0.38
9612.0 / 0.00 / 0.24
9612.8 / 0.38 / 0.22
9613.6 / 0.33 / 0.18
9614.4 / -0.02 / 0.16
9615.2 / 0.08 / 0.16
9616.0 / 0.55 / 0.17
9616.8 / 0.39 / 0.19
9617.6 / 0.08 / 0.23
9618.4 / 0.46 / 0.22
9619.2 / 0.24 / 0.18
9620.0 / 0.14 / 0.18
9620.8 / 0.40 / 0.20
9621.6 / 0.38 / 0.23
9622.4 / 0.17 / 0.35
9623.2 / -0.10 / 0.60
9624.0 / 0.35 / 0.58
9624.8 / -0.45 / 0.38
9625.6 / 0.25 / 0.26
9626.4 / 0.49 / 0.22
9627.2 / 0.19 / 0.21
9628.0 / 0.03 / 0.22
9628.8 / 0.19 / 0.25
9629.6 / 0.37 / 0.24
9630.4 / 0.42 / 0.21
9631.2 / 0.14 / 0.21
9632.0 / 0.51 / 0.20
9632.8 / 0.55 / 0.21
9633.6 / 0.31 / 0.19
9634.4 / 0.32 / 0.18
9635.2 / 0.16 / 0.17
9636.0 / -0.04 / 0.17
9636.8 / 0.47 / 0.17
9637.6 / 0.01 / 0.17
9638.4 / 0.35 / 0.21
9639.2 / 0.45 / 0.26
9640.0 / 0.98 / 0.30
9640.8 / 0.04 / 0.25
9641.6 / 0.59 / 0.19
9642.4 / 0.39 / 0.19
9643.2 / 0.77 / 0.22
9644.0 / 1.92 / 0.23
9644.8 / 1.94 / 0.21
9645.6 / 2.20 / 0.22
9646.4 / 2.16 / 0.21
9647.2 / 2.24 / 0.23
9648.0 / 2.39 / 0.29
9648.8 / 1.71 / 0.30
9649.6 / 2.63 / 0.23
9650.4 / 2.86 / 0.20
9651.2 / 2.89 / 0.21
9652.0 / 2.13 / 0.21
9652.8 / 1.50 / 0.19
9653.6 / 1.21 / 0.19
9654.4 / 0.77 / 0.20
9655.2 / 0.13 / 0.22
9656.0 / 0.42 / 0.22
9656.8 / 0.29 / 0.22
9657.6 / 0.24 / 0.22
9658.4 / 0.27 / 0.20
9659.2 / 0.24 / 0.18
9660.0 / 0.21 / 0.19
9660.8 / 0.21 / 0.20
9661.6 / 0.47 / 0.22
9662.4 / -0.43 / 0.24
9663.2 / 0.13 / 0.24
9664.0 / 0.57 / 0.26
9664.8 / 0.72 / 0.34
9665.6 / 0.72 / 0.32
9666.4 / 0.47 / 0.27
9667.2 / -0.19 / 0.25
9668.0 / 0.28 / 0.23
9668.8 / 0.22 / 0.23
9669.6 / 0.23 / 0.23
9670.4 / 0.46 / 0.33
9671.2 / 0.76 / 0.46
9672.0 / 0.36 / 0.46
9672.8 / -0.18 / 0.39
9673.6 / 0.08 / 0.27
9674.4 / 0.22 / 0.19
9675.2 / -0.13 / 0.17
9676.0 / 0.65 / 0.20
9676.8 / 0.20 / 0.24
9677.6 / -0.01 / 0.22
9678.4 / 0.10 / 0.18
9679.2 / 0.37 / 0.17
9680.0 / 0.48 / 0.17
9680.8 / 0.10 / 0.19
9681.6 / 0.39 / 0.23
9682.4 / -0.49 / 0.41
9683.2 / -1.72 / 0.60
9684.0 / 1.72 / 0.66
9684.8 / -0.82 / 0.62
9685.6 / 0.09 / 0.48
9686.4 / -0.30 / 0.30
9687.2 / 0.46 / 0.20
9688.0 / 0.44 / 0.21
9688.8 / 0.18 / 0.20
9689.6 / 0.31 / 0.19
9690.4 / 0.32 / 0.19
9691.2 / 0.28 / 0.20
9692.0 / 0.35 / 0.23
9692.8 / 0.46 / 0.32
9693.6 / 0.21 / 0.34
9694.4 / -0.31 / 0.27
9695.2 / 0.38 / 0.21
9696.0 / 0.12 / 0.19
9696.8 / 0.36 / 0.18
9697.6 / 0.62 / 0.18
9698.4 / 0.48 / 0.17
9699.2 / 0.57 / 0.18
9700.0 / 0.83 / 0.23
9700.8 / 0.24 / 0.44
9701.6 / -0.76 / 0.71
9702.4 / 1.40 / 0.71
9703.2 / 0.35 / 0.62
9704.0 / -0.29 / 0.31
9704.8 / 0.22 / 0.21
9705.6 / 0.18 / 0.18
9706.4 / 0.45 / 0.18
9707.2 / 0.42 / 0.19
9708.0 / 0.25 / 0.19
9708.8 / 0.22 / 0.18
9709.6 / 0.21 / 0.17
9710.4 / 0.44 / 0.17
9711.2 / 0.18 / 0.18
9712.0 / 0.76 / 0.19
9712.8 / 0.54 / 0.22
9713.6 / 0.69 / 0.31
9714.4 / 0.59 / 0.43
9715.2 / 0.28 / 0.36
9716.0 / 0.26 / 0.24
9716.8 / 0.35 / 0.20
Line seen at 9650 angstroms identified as [O III] 5007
